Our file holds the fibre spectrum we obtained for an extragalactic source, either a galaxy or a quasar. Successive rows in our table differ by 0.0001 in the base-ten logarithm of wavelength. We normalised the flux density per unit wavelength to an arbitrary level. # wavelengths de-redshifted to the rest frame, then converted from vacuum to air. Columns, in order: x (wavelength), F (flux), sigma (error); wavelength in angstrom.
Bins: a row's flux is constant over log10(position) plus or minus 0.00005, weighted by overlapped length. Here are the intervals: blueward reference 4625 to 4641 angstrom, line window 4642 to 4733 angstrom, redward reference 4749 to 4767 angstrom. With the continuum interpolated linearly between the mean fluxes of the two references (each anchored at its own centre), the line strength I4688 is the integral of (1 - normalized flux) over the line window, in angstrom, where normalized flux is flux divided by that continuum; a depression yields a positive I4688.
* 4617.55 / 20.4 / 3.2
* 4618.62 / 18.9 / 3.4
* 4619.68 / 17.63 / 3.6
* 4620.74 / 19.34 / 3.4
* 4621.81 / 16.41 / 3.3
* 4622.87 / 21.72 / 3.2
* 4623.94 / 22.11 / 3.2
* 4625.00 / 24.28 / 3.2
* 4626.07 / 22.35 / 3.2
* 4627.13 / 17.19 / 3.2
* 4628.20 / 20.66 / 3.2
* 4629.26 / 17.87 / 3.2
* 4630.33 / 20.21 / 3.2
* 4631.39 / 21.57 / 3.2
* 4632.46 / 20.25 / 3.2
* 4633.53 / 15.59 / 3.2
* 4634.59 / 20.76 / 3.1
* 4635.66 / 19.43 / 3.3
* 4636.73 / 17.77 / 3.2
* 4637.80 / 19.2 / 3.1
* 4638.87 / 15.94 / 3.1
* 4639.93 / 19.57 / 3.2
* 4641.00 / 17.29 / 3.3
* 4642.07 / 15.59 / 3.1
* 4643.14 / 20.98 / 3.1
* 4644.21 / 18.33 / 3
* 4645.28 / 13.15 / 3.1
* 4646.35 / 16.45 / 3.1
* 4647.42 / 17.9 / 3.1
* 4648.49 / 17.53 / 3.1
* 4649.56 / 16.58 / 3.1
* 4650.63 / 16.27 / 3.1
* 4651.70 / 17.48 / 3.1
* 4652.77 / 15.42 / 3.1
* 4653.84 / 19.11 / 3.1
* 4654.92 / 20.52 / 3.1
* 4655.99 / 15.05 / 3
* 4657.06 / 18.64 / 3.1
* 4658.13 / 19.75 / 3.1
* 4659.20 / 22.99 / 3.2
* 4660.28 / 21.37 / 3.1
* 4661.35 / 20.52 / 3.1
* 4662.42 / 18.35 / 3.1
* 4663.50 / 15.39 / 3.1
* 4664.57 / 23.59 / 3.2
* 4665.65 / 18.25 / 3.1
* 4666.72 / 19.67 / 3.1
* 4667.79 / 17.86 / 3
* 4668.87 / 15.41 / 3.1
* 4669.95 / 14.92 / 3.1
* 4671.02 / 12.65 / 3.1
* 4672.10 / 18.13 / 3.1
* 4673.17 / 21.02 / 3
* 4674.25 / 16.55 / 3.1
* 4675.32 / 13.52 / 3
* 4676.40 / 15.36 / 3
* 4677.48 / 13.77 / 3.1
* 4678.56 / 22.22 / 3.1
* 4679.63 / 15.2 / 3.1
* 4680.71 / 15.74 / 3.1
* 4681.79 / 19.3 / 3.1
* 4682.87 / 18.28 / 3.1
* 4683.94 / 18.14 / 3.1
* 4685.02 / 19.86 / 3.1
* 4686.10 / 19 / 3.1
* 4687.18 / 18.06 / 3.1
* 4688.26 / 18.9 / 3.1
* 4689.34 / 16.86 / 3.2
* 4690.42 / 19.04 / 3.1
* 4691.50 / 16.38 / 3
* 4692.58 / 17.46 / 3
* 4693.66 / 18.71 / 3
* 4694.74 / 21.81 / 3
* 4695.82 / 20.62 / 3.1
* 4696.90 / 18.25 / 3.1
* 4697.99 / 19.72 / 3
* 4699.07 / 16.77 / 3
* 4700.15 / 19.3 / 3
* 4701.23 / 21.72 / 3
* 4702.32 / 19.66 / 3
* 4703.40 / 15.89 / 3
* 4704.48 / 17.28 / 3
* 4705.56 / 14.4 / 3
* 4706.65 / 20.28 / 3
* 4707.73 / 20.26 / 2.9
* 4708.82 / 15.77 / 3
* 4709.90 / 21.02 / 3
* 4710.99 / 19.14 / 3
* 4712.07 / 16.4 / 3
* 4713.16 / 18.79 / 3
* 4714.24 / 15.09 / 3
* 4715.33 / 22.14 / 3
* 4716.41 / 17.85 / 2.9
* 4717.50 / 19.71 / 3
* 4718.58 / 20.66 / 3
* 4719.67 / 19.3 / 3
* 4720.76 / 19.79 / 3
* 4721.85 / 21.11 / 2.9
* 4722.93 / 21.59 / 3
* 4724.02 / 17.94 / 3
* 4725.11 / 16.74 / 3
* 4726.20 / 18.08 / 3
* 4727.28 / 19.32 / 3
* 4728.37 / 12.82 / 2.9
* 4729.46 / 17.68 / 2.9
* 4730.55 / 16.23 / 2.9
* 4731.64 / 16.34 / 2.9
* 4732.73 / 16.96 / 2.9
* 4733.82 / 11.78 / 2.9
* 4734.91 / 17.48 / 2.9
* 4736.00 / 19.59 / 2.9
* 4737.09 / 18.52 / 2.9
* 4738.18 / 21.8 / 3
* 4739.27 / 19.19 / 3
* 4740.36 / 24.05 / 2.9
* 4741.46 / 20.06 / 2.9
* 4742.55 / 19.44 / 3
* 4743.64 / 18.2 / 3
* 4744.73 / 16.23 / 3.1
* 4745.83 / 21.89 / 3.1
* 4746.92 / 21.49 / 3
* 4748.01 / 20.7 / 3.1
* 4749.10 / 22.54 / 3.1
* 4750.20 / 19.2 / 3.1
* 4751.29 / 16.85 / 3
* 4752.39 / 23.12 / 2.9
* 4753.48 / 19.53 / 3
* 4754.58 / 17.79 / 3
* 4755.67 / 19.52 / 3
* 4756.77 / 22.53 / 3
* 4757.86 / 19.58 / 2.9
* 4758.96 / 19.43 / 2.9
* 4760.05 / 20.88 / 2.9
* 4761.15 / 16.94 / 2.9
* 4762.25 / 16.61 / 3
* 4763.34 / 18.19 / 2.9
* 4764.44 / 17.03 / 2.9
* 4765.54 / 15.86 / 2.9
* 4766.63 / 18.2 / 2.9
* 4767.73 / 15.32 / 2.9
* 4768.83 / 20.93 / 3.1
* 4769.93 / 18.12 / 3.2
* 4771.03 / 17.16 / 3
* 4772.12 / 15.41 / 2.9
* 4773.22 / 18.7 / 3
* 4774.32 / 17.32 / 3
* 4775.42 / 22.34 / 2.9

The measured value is 4.9 angstrom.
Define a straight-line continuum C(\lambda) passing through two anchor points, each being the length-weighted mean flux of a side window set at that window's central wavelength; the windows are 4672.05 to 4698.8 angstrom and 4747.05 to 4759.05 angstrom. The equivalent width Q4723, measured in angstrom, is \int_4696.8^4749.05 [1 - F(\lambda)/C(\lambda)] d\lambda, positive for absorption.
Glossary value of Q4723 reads 1.47 angstrom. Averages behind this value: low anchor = 18.1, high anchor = 20.1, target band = 18.7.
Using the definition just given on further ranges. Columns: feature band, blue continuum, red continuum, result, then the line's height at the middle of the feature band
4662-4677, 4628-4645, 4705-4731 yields 1.1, 18.6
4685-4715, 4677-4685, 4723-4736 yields -1.9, 17.4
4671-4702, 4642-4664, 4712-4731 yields 0.2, 18.2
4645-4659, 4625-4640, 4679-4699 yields 1.2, 19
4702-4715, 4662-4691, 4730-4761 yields 0.4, 18.4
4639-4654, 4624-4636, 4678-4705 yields 1.9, 19.7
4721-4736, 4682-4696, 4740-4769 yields 1.3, 19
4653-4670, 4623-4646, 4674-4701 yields -0.3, 18.5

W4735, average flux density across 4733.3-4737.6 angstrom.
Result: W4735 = 16.9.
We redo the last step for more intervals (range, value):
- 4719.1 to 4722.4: 20.1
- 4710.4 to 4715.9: 18.3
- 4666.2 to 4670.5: 16.9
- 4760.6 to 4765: 17.2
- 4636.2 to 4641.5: 18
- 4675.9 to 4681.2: 16.5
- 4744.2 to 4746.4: 19.1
